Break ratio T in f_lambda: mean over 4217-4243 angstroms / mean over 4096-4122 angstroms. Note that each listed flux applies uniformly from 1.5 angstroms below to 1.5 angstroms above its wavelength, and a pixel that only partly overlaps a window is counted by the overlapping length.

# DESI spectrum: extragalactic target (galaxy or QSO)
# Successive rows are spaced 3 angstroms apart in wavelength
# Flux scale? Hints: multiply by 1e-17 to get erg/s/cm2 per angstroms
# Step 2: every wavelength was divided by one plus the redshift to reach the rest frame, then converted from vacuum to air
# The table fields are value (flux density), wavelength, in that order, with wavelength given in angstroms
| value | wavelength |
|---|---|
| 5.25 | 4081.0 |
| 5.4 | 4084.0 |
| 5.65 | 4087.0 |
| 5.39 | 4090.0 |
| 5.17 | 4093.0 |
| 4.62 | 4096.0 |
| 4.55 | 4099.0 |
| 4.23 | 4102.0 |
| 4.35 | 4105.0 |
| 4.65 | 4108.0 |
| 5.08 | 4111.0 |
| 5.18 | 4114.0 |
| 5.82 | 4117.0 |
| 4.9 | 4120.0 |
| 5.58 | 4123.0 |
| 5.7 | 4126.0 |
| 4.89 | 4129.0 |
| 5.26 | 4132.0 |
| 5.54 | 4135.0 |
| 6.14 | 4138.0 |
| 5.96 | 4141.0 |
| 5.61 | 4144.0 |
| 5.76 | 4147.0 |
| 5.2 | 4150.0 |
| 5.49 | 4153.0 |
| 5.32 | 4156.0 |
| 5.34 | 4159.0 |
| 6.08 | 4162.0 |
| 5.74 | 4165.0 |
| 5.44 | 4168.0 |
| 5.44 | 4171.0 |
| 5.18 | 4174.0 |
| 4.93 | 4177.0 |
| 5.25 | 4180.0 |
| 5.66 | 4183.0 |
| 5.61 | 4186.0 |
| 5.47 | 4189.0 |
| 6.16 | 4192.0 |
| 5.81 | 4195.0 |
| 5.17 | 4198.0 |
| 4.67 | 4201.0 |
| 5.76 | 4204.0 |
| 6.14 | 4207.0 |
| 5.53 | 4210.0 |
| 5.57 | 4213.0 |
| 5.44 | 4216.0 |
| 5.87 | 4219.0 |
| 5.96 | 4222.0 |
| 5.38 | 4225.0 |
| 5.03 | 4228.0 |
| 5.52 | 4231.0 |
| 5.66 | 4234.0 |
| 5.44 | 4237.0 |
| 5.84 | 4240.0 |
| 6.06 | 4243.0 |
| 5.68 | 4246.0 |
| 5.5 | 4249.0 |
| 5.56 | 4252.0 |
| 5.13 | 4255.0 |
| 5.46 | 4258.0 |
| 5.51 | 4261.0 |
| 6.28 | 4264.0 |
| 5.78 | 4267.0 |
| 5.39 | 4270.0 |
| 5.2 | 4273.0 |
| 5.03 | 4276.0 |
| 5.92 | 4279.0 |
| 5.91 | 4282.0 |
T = 1.2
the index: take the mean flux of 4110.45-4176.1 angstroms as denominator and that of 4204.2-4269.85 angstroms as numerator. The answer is 1.03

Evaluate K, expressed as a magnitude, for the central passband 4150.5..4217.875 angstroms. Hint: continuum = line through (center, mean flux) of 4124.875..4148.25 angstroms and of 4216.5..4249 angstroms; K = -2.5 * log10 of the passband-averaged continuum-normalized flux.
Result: 0.02 mag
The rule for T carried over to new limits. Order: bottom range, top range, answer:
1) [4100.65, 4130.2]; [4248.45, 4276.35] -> 1.09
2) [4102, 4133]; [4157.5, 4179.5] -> 1.07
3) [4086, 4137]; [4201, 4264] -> 1.10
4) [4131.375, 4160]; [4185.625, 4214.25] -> 1.00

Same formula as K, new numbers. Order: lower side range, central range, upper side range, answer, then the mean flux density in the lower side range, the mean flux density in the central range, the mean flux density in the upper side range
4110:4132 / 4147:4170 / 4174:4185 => -0.05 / 5.31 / 5.53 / 5.28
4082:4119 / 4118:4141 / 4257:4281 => -0.07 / 5.01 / 5.47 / 5.58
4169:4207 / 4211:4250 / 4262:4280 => -0.02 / 5.45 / 5.61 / 5.59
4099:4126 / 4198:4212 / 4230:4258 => -0.01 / 4.99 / 5.49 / 5.59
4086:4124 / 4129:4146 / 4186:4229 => -0.09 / 5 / 5.63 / 5.58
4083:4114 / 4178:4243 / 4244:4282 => -0.04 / 4.91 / 5.58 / 5.56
